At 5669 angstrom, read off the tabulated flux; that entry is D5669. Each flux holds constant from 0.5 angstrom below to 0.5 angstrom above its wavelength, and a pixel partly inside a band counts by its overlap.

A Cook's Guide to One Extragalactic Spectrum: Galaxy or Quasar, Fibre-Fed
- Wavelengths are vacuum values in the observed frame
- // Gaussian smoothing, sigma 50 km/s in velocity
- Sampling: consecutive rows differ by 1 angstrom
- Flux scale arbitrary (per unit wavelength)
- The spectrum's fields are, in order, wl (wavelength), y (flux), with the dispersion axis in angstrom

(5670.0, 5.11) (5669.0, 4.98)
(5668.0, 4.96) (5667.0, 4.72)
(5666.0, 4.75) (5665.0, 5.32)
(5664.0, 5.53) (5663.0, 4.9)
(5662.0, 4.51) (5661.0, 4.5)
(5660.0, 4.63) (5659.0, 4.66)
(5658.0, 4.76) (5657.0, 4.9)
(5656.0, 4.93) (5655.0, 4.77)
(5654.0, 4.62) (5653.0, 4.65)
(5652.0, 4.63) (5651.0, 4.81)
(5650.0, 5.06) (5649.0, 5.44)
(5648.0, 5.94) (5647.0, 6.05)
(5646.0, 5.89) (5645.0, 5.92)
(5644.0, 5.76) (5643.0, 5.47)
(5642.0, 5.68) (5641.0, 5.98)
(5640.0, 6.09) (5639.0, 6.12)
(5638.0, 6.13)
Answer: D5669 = 4.98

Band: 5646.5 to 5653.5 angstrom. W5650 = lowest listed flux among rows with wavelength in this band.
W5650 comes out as 4.63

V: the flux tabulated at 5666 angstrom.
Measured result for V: 4.75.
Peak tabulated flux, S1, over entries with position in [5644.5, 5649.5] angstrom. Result 6.05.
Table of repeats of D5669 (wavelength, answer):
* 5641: 5.98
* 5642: 5.68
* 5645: 5.92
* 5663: 4.9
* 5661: 4.5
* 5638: 6.13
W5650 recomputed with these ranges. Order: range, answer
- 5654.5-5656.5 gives 4.77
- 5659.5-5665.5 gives 4.5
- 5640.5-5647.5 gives 5.47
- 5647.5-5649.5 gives 5.44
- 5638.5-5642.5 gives 5.68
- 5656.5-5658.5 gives 4.76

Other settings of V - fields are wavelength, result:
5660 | 4.63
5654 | 4.62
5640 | 6.09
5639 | 6.12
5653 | 4.65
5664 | 5.53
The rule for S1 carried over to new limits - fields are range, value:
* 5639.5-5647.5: 6.09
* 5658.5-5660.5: 4.66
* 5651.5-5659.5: 4.93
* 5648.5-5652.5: 5.44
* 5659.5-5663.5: 4.9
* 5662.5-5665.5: 5.53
